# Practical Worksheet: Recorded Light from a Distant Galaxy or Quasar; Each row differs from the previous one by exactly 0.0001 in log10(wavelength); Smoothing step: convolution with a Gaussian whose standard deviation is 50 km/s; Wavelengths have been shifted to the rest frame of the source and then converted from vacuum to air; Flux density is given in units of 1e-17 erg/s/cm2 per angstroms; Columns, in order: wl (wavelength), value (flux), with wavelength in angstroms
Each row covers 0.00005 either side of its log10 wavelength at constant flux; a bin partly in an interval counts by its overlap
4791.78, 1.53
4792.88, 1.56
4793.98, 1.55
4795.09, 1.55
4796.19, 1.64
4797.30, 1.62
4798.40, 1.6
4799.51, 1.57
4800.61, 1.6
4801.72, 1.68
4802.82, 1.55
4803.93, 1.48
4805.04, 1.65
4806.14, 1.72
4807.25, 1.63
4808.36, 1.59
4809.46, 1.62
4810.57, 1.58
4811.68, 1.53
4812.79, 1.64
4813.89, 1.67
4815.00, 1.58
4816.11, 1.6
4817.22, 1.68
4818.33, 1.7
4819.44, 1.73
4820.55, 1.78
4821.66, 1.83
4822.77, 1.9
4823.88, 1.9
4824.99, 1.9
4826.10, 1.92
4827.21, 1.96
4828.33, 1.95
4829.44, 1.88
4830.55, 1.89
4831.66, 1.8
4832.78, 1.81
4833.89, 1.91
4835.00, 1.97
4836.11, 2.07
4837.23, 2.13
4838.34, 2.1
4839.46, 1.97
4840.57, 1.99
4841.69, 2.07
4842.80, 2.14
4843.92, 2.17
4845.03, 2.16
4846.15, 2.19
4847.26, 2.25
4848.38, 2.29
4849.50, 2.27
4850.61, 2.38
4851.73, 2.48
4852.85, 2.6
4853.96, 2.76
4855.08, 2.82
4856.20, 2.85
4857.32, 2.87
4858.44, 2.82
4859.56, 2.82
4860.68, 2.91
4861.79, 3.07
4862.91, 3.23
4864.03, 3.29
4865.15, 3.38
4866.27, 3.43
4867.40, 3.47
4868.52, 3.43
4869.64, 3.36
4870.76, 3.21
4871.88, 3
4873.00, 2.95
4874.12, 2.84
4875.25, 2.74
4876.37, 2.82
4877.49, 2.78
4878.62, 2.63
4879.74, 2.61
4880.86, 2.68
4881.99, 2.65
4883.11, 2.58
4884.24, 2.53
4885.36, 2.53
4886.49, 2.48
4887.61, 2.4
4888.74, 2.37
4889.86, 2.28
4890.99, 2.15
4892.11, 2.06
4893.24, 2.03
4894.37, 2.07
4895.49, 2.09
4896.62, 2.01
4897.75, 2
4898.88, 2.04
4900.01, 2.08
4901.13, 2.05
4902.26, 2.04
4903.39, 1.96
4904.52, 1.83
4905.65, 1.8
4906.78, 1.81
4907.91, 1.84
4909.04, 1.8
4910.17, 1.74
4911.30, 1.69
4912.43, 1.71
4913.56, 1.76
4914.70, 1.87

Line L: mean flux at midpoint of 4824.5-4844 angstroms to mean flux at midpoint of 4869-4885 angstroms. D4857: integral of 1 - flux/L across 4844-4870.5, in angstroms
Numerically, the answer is -4.2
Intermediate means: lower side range 1.97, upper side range 2.81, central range 2.83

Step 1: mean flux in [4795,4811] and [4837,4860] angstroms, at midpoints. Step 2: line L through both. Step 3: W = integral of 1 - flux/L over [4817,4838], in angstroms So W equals 1.48 angstroms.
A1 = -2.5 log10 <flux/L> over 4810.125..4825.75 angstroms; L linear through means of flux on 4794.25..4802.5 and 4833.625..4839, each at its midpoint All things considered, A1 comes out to 0.07 mag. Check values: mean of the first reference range 1.6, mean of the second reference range 2.04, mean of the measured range 1.72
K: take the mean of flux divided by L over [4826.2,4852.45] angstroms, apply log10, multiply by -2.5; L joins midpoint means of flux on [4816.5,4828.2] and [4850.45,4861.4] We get 0.11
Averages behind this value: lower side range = 1.83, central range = 2.08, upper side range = 2.75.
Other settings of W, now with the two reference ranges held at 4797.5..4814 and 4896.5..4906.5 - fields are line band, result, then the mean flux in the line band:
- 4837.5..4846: -1.70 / 2.09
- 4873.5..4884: -4.53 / 2.7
